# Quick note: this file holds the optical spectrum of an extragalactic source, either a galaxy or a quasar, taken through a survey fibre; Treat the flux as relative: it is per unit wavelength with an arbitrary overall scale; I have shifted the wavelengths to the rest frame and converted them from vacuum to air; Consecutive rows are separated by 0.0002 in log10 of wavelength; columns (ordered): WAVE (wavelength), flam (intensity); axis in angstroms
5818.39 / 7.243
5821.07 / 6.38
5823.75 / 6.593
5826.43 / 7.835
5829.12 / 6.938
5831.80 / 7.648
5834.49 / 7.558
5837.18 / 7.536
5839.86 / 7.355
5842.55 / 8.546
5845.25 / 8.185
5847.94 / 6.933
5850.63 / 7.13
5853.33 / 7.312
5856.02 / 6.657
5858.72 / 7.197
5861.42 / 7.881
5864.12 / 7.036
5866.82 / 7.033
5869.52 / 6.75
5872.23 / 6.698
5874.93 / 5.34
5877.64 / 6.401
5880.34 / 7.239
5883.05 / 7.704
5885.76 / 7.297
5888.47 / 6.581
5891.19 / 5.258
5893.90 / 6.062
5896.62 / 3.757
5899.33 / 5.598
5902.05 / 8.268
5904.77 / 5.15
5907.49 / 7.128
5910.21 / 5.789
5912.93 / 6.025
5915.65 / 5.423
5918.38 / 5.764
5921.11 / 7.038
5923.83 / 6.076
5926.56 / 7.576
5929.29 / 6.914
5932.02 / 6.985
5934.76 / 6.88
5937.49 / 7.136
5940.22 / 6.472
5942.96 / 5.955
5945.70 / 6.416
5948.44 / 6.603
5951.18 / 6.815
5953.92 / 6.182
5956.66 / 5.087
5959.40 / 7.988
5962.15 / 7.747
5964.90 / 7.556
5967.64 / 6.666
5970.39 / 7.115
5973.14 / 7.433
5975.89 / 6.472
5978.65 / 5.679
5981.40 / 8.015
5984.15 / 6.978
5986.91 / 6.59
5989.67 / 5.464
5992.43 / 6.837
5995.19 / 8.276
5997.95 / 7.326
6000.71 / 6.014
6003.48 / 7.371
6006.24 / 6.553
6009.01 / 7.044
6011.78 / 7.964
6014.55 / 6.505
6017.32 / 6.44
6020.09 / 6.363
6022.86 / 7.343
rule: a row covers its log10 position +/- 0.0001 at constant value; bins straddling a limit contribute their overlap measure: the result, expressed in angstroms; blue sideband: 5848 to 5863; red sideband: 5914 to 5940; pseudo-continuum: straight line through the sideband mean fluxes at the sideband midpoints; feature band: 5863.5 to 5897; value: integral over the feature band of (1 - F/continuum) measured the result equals 2.6 angstroms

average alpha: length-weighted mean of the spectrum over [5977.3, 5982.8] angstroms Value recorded 6.86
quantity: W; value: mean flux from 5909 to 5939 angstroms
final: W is 6.51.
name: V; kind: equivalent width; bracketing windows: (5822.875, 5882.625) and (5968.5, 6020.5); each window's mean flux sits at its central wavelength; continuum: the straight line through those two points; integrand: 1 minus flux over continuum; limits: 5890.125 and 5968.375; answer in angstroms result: 6.5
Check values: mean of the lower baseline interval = 7.18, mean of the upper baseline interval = 6.87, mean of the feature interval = 6.43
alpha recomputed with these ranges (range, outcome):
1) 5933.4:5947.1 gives 6.57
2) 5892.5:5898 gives 4.92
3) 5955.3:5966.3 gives 7.1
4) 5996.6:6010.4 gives 6.86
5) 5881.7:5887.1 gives 7.5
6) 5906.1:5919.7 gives 6.03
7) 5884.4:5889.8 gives 6.94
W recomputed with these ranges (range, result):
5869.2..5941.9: 6.41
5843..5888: 7.07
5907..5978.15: 6.65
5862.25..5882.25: 6.71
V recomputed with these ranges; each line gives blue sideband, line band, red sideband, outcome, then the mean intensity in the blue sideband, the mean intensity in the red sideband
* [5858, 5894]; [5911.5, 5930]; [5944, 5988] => 1.1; 6.76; 6.83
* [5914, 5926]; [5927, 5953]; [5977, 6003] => -1.5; 6.18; 6.81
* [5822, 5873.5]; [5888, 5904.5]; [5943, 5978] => 2.9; 7.3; 6.78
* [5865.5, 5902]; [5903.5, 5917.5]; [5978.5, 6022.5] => 1.2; 6.36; 6.88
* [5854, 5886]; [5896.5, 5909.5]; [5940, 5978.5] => 1.3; 6.93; 6.72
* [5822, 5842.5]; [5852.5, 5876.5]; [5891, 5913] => -0.5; 7.41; 5.92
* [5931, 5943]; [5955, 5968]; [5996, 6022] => -0.4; 6.76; 6.88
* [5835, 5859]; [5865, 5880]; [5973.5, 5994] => 1.6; 7.44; 6.63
